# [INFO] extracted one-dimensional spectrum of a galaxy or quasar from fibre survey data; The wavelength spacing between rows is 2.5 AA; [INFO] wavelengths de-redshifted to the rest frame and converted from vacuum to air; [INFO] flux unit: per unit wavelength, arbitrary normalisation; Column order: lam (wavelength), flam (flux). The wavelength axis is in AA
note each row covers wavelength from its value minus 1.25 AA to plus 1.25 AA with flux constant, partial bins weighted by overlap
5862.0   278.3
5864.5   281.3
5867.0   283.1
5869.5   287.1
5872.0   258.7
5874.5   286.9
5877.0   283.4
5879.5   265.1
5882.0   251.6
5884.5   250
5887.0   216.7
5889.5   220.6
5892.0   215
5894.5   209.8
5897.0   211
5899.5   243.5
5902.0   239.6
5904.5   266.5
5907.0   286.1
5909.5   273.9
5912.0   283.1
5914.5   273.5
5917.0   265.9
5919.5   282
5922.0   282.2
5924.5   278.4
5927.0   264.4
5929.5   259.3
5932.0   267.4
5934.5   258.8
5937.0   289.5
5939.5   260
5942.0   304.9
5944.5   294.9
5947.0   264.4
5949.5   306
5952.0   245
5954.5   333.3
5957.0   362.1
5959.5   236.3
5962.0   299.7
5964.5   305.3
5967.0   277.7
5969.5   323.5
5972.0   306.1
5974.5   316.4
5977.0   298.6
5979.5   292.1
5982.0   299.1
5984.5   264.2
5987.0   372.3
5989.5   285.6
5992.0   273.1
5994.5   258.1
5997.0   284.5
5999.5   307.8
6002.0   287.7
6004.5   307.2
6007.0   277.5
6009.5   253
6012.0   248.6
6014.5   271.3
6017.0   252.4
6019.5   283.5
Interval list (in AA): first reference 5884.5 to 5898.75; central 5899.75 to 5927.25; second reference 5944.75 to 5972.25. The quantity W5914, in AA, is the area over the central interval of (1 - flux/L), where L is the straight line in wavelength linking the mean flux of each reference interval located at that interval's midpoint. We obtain -3.12 AA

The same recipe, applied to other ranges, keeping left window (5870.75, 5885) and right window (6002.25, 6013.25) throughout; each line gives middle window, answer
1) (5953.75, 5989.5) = -4.5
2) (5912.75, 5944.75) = -0.7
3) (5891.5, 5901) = 1.7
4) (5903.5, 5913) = -0.3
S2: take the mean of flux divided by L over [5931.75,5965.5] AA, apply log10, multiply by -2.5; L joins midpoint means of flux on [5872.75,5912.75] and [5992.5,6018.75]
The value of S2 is -0.10 mag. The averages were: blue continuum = 250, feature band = 288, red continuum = 275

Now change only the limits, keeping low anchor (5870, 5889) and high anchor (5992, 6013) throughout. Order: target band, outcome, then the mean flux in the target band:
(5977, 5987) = -0.09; 298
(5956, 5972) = -0.11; 300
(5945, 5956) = -0.08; 289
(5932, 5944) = -0.04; 278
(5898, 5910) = 0.01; 260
